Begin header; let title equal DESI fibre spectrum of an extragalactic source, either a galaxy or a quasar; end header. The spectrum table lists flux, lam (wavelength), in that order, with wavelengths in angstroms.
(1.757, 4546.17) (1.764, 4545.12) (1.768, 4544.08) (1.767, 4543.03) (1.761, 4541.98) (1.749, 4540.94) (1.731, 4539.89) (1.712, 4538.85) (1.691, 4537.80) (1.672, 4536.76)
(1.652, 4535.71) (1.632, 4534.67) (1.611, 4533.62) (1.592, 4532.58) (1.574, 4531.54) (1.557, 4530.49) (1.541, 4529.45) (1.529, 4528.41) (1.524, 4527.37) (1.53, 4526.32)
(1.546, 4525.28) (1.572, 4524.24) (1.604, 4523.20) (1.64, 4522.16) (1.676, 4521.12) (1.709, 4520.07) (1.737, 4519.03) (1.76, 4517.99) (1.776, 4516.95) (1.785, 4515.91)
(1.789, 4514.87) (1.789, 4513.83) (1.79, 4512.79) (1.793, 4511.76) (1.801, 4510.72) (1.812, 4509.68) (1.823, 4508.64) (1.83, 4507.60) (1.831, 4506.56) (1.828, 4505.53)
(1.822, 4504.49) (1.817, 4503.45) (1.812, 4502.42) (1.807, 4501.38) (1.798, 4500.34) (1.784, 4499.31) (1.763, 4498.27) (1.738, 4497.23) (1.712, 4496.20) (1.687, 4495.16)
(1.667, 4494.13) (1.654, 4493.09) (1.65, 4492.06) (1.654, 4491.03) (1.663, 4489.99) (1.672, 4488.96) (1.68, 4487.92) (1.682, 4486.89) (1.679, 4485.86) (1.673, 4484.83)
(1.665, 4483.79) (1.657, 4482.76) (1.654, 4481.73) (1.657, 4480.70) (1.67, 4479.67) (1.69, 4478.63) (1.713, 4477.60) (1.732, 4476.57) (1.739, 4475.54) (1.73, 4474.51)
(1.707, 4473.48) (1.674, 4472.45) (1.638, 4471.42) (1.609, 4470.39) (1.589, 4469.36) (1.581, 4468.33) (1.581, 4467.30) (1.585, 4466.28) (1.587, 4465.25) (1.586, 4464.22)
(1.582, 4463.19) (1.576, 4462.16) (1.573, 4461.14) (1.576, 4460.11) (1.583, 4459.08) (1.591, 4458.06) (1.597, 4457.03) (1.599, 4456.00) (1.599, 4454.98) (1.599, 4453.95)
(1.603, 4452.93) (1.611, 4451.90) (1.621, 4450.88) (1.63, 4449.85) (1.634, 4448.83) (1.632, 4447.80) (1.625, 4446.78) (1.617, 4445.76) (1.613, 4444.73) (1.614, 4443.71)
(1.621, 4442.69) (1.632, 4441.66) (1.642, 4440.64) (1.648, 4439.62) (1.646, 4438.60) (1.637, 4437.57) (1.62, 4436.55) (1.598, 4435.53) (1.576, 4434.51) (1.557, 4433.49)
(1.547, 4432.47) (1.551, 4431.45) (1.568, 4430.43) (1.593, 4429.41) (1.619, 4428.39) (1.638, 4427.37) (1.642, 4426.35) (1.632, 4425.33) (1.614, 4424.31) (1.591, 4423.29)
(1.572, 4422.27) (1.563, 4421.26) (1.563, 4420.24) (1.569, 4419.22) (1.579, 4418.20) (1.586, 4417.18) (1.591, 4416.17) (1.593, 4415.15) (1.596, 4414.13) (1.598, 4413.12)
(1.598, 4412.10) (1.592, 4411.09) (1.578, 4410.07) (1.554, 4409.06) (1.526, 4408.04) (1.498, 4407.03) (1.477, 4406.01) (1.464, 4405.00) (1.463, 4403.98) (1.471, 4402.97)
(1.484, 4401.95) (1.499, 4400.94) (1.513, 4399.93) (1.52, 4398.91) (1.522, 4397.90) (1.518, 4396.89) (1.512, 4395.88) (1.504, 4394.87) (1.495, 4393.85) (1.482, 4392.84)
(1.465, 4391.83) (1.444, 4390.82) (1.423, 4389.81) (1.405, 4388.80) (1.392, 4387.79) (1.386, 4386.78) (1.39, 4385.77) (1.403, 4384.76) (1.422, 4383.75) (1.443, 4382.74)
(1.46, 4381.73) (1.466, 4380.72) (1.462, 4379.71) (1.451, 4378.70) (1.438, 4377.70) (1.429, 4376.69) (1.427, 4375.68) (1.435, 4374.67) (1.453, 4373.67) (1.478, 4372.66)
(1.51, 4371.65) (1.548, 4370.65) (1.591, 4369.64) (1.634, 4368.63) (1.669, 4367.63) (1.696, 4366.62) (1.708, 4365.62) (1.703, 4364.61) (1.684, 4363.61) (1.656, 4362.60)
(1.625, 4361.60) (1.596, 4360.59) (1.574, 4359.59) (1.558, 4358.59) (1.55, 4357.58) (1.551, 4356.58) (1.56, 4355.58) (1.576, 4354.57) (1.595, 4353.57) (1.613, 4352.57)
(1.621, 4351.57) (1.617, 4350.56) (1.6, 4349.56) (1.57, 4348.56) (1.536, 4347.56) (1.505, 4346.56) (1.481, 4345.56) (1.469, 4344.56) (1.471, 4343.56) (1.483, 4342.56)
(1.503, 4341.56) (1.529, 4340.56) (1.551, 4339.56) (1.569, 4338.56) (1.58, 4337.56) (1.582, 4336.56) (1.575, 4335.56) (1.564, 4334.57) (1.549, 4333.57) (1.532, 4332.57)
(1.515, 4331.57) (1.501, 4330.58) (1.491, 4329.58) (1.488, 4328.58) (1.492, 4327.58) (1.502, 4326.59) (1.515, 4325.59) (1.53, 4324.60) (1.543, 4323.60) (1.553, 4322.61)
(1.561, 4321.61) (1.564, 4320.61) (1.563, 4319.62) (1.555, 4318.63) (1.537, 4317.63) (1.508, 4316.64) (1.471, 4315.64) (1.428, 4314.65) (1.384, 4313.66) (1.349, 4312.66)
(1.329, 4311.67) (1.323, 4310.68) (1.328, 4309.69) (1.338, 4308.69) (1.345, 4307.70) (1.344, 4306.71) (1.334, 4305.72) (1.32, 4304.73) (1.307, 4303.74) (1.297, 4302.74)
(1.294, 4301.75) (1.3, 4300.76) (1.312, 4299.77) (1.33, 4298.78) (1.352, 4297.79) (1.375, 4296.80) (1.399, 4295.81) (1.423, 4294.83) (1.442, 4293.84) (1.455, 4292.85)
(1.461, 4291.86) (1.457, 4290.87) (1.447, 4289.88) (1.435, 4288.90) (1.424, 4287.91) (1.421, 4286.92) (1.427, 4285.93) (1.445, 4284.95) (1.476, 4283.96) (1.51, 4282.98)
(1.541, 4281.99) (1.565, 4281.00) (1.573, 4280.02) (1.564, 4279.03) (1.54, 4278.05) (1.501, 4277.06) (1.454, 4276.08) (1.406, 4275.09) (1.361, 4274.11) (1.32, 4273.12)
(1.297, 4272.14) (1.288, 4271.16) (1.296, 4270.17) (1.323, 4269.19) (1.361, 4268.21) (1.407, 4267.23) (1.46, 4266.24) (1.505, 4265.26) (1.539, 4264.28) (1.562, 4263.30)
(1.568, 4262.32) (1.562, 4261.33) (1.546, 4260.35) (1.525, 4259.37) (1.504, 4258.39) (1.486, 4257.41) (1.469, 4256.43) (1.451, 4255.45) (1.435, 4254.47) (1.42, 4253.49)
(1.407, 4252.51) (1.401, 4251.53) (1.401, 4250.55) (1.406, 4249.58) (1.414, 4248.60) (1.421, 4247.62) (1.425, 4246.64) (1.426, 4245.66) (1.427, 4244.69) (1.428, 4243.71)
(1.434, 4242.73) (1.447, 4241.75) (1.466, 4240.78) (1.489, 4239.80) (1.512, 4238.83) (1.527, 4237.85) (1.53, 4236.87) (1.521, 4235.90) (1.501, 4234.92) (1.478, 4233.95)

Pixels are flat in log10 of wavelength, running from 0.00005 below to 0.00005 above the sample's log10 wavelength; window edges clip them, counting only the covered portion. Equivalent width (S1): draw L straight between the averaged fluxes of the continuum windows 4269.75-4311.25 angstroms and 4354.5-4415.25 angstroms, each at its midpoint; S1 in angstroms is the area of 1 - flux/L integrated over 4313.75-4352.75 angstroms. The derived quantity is -2.08 angstroms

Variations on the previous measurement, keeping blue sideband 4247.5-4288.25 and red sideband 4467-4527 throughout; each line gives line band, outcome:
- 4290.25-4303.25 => 0.9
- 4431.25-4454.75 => 0.5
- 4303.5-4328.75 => 1.1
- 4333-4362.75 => -0.3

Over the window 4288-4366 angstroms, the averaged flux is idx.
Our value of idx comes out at 1.49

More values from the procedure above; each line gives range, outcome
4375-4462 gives 1.55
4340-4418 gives 1.53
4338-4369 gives 1.58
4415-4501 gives 1.63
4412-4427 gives 1.59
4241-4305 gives 1.43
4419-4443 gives 1.6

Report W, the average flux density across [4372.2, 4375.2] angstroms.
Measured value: 1.46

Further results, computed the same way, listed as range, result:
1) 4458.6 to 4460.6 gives 1.58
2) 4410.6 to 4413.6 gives 1.6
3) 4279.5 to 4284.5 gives 1.53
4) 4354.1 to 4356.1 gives 1.56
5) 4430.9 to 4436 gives 1.57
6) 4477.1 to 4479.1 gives 1.7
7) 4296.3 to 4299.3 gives 1.35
